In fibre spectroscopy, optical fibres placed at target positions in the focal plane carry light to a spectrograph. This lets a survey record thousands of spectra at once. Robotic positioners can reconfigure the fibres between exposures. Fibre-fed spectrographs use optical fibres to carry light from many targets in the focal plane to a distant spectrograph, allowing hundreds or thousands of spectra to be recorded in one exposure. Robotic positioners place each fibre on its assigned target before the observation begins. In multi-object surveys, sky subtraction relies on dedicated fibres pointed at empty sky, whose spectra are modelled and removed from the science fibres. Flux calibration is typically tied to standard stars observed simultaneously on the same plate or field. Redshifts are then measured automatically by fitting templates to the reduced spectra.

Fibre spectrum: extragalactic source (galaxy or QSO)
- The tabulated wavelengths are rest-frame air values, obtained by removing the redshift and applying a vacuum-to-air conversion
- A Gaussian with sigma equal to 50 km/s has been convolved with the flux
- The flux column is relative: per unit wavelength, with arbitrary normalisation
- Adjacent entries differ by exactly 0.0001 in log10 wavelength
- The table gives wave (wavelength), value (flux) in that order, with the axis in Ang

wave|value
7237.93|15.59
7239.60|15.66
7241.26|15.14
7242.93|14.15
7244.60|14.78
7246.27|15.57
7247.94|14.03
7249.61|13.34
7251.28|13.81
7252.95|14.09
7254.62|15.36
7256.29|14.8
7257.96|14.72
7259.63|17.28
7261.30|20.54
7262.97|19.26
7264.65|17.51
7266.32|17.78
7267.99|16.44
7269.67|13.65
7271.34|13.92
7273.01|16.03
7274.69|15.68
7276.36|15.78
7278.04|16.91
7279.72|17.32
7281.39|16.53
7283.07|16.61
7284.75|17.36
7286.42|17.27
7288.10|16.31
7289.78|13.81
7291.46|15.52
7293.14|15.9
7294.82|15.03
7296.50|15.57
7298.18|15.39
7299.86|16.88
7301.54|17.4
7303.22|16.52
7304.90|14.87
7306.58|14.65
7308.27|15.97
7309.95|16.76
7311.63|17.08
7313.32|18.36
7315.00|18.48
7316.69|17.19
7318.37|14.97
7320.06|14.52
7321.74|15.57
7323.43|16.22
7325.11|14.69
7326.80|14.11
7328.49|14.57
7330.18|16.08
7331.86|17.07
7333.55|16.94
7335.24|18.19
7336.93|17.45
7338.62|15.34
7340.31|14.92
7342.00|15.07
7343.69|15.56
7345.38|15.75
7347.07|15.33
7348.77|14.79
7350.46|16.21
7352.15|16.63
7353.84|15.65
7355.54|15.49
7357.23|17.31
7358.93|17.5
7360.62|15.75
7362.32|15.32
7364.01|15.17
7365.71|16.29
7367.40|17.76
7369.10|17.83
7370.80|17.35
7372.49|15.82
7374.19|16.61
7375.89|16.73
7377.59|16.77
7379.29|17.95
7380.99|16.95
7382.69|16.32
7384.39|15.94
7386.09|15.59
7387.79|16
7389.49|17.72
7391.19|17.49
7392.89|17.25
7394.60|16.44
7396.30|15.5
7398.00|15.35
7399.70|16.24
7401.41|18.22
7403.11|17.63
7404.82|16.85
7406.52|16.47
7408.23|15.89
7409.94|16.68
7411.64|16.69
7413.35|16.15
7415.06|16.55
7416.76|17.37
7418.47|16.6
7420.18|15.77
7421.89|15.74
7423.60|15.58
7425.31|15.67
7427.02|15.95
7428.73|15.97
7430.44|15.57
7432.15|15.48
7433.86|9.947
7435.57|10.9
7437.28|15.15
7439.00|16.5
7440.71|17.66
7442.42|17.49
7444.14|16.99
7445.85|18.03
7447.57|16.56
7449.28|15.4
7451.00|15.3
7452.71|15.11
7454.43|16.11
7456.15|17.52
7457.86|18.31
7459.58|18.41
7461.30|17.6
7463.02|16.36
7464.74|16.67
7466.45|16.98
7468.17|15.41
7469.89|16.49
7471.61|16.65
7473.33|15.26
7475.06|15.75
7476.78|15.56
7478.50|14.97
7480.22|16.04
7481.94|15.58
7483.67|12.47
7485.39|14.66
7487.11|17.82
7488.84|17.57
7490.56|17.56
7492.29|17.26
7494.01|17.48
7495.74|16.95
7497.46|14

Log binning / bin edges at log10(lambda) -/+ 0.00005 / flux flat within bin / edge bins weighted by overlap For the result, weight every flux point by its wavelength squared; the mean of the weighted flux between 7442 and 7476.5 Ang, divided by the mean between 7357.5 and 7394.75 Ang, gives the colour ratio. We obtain 1.02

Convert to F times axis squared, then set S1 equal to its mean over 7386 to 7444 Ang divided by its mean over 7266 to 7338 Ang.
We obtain 1.0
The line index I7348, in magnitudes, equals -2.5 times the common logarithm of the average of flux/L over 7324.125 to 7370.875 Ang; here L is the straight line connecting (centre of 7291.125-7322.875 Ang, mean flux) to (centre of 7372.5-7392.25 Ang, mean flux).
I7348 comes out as 0.03 mag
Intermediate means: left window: 16.1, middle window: 16.1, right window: 16.7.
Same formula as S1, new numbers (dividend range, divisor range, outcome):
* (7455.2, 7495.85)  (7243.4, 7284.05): 1.10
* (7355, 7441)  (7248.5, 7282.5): 1.05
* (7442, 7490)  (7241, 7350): 1.07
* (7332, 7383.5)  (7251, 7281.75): 1.03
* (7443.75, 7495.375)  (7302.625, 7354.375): 1.07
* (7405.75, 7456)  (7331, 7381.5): 0.99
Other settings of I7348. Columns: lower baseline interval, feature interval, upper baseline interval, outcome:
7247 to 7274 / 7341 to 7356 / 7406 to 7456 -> 0.02 mag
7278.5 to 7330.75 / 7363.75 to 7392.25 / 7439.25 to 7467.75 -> -0.02 mag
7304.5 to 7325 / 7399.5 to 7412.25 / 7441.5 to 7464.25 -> -0.01 mag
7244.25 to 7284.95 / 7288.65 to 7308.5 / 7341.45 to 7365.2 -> 0.02 mag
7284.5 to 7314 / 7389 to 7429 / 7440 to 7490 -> -0.01 mag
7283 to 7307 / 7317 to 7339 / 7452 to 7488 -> 0.01 mag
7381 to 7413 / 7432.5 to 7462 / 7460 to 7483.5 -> 0.01 mag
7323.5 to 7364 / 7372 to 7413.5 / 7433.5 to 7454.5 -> -0.06 mag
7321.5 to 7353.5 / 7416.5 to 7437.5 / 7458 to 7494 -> 0.08 mag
